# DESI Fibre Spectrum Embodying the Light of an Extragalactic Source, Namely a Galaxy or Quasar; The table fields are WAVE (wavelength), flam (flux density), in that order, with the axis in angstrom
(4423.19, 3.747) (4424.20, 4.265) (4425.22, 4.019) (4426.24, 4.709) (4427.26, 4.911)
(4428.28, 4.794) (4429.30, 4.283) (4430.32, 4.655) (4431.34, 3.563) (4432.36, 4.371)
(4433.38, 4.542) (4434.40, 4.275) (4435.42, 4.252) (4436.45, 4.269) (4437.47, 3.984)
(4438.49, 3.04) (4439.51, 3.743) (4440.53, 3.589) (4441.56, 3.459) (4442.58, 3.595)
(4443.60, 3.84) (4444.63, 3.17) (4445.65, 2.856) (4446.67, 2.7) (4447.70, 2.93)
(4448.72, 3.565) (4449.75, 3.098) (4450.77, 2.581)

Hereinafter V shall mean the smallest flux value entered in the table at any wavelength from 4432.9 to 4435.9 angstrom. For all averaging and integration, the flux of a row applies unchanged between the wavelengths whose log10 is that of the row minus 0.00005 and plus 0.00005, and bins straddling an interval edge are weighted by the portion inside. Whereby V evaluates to 4.252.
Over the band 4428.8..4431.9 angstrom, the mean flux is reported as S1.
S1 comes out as 4.17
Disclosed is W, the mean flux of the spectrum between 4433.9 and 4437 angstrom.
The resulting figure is 4.25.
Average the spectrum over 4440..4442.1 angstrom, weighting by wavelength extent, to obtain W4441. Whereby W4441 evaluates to 3.52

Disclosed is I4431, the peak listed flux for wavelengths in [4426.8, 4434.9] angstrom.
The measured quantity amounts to 4.911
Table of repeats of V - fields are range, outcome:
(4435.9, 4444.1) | 3.04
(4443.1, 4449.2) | 2.7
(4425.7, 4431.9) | 3.563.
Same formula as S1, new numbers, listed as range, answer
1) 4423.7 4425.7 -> 4.14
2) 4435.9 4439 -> 3.76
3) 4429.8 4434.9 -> 4.28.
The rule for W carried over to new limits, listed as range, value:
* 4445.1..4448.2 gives 2.83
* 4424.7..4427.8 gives 4.54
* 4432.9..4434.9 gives 4.41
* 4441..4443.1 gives 3.53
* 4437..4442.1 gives 3.56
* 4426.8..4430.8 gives 4.66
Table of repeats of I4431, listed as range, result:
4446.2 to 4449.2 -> 3.565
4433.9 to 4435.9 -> 4.275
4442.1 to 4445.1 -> 3.84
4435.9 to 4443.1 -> 4.269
